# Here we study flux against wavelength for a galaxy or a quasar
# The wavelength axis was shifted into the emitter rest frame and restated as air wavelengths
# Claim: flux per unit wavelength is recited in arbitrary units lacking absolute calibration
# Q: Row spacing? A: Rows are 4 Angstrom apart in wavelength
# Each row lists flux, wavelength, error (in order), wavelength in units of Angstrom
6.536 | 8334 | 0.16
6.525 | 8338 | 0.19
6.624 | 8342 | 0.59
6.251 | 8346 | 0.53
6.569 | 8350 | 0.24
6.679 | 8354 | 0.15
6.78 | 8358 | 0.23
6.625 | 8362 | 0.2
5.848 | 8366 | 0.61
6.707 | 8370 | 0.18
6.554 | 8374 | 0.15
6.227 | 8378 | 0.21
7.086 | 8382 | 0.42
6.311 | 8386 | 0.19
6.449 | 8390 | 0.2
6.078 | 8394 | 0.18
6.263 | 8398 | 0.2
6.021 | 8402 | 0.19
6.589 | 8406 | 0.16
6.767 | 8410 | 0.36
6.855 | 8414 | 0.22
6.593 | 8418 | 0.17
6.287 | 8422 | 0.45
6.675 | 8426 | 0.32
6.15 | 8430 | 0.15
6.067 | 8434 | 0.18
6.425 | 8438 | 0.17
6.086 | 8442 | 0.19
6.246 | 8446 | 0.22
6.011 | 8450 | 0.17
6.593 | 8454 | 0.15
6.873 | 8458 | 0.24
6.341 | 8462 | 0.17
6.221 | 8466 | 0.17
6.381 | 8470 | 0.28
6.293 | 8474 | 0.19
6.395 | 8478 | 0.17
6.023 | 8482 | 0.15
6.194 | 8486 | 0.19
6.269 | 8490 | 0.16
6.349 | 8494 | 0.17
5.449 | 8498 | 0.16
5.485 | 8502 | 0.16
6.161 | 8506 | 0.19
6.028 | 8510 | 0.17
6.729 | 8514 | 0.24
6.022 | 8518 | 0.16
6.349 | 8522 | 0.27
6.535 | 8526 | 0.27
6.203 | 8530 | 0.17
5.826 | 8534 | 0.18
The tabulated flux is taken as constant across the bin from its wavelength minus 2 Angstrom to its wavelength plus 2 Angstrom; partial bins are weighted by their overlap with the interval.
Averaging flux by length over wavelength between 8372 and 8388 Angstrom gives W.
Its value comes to 6.54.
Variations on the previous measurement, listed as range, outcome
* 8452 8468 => 6.51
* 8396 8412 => 6.41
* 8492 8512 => 5.89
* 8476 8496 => 6.25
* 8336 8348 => 6.47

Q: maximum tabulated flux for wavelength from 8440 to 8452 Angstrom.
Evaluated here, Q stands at 6.246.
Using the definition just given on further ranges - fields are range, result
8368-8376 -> 6.707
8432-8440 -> 6.425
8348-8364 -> 6.78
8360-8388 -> 7.086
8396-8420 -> 6.855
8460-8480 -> 6.395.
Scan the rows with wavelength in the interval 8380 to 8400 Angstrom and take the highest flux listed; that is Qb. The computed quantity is 7.086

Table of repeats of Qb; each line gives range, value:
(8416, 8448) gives 6.675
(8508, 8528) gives 6.729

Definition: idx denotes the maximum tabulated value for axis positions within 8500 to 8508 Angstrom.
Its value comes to 6.161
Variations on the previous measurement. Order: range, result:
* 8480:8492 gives 6.269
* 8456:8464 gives 6.873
